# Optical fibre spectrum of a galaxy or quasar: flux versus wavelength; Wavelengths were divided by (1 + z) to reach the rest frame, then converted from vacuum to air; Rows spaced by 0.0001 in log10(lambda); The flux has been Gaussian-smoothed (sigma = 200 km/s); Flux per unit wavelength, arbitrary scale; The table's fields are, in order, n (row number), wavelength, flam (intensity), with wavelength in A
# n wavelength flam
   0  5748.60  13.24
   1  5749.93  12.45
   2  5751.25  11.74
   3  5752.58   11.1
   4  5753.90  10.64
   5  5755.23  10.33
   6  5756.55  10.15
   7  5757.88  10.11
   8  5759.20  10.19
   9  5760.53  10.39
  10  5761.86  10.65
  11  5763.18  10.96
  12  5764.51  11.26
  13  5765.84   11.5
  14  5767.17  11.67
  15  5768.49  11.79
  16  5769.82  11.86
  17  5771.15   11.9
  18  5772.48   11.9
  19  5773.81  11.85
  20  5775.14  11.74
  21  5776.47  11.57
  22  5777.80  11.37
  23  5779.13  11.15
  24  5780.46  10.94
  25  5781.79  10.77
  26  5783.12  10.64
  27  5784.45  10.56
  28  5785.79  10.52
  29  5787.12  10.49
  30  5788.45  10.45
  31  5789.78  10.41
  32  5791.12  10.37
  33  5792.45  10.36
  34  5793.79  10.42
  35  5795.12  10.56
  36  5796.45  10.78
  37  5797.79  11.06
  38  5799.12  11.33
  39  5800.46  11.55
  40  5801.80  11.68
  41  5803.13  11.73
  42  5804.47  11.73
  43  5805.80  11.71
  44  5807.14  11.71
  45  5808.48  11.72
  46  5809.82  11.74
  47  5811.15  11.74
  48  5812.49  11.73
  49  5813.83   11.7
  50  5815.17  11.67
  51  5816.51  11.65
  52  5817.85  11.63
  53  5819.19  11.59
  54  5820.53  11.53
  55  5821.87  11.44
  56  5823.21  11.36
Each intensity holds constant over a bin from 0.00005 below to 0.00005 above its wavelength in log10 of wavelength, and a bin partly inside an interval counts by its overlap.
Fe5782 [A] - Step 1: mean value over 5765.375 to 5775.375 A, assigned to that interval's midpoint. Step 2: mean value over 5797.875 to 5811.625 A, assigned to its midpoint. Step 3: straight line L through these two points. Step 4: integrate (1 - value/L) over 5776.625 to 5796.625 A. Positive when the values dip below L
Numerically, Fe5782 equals 1.78 A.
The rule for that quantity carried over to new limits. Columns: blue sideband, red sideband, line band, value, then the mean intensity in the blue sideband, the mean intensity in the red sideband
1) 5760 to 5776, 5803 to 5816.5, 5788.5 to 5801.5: 1.0 A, 11.5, 11.7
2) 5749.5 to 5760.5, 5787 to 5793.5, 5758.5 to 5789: -1.6 A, 10.8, 10.4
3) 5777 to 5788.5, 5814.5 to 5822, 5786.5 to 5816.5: 0.0 A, 10.8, 11.6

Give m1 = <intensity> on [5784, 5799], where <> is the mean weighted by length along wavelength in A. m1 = 10.6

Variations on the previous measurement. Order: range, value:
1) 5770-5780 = 11.6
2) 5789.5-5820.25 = 11.3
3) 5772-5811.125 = 11.1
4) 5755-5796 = 10.9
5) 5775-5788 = 10.9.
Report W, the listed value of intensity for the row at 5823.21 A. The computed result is 11.36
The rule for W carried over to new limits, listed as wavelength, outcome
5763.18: 10.96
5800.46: 11.55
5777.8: 11.37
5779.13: 11.15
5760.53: 10.39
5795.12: 10.56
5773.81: 11.85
